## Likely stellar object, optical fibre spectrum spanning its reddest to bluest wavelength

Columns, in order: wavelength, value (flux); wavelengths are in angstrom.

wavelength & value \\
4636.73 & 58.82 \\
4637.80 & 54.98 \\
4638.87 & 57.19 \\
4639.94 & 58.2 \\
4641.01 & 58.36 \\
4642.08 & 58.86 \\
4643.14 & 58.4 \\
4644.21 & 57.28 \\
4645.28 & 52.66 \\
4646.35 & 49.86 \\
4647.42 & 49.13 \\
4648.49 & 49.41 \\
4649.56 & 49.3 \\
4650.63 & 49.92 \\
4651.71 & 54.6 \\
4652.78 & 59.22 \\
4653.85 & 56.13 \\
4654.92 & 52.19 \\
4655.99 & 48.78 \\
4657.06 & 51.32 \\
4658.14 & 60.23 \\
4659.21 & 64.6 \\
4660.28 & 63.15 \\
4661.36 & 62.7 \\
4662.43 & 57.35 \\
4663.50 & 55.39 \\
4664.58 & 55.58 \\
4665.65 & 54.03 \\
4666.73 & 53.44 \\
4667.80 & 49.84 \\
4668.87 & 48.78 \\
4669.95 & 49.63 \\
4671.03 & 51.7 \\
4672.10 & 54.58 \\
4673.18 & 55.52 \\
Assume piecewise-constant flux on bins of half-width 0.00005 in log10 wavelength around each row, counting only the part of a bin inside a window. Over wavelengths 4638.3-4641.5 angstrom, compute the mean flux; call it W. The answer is 57.8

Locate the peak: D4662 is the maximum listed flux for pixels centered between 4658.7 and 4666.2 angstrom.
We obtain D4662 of 64.6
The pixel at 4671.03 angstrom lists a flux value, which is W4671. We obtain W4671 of 51.7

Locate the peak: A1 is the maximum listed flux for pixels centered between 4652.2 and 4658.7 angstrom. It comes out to 60.23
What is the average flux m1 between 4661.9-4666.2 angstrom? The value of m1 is 55.5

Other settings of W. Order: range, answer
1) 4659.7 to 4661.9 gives 62.9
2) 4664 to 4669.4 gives 52.4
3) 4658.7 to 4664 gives 60.7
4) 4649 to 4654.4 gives 53.8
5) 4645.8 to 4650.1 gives 49.5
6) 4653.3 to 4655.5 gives 54.2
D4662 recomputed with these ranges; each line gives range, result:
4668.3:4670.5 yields 49.63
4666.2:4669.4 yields 53.44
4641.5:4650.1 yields 58.86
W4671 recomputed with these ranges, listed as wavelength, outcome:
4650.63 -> 49.92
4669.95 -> 49.63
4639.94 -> 58.2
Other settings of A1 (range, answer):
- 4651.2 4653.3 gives 59.22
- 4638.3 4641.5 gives 58.36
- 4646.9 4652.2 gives 54.6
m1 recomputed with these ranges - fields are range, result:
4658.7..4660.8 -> 64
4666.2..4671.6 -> 50.8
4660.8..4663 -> 60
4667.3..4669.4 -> 49.4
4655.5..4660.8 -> 57.7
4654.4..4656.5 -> 50.5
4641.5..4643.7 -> 58.8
